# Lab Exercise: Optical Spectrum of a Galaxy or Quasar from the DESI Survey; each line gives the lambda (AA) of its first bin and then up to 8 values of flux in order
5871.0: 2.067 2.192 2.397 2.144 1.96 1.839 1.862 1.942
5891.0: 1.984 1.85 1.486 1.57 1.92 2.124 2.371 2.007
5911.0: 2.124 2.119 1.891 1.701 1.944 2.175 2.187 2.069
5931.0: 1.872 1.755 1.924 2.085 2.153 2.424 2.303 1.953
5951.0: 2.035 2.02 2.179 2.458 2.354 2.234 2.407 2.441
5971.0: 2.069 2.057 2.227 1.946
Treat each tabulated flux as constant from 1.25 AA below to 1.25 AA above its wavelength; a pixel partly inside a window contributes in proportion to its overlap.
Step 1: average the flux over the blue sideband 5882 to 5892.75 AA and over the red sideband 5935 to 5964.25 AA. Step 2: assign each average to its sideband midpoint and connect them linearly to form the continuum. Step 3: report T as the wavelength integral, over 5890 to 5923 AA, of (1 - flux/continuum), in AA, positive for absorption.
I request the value 0.9 AA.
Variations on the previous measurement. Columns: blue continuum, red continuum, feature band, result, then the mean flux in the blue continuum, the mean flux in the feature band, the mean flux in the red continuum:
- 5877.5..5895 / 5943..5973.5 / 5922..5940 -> 0.9 AA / 1.93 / 2.01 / 2.23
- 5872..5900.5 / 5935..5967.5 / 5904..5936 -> 0.8 AA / 1.93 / 2.02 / 2.2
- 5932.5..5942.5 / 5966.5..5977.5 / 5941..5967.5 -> -1.7 AA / 2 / 2.23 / 2.21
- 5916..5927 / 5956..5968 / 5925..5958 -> 1.3 AA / 1.98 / 2.08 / 2.35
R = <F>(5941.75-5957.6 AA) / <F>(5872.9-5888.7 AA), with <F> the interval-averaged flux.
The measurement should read 1.05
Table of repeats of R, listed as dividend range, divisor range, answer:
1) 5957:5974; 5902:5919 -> 1.11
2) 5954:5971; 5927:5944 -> 1.14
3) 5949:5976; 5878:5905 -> 1.18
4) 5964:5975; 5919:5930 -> 1.09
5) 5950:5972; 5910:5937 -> 1.14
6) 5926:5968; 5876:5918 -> 1.10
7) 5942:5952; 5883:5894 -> 1.15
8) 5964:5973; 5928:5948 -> 1.10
